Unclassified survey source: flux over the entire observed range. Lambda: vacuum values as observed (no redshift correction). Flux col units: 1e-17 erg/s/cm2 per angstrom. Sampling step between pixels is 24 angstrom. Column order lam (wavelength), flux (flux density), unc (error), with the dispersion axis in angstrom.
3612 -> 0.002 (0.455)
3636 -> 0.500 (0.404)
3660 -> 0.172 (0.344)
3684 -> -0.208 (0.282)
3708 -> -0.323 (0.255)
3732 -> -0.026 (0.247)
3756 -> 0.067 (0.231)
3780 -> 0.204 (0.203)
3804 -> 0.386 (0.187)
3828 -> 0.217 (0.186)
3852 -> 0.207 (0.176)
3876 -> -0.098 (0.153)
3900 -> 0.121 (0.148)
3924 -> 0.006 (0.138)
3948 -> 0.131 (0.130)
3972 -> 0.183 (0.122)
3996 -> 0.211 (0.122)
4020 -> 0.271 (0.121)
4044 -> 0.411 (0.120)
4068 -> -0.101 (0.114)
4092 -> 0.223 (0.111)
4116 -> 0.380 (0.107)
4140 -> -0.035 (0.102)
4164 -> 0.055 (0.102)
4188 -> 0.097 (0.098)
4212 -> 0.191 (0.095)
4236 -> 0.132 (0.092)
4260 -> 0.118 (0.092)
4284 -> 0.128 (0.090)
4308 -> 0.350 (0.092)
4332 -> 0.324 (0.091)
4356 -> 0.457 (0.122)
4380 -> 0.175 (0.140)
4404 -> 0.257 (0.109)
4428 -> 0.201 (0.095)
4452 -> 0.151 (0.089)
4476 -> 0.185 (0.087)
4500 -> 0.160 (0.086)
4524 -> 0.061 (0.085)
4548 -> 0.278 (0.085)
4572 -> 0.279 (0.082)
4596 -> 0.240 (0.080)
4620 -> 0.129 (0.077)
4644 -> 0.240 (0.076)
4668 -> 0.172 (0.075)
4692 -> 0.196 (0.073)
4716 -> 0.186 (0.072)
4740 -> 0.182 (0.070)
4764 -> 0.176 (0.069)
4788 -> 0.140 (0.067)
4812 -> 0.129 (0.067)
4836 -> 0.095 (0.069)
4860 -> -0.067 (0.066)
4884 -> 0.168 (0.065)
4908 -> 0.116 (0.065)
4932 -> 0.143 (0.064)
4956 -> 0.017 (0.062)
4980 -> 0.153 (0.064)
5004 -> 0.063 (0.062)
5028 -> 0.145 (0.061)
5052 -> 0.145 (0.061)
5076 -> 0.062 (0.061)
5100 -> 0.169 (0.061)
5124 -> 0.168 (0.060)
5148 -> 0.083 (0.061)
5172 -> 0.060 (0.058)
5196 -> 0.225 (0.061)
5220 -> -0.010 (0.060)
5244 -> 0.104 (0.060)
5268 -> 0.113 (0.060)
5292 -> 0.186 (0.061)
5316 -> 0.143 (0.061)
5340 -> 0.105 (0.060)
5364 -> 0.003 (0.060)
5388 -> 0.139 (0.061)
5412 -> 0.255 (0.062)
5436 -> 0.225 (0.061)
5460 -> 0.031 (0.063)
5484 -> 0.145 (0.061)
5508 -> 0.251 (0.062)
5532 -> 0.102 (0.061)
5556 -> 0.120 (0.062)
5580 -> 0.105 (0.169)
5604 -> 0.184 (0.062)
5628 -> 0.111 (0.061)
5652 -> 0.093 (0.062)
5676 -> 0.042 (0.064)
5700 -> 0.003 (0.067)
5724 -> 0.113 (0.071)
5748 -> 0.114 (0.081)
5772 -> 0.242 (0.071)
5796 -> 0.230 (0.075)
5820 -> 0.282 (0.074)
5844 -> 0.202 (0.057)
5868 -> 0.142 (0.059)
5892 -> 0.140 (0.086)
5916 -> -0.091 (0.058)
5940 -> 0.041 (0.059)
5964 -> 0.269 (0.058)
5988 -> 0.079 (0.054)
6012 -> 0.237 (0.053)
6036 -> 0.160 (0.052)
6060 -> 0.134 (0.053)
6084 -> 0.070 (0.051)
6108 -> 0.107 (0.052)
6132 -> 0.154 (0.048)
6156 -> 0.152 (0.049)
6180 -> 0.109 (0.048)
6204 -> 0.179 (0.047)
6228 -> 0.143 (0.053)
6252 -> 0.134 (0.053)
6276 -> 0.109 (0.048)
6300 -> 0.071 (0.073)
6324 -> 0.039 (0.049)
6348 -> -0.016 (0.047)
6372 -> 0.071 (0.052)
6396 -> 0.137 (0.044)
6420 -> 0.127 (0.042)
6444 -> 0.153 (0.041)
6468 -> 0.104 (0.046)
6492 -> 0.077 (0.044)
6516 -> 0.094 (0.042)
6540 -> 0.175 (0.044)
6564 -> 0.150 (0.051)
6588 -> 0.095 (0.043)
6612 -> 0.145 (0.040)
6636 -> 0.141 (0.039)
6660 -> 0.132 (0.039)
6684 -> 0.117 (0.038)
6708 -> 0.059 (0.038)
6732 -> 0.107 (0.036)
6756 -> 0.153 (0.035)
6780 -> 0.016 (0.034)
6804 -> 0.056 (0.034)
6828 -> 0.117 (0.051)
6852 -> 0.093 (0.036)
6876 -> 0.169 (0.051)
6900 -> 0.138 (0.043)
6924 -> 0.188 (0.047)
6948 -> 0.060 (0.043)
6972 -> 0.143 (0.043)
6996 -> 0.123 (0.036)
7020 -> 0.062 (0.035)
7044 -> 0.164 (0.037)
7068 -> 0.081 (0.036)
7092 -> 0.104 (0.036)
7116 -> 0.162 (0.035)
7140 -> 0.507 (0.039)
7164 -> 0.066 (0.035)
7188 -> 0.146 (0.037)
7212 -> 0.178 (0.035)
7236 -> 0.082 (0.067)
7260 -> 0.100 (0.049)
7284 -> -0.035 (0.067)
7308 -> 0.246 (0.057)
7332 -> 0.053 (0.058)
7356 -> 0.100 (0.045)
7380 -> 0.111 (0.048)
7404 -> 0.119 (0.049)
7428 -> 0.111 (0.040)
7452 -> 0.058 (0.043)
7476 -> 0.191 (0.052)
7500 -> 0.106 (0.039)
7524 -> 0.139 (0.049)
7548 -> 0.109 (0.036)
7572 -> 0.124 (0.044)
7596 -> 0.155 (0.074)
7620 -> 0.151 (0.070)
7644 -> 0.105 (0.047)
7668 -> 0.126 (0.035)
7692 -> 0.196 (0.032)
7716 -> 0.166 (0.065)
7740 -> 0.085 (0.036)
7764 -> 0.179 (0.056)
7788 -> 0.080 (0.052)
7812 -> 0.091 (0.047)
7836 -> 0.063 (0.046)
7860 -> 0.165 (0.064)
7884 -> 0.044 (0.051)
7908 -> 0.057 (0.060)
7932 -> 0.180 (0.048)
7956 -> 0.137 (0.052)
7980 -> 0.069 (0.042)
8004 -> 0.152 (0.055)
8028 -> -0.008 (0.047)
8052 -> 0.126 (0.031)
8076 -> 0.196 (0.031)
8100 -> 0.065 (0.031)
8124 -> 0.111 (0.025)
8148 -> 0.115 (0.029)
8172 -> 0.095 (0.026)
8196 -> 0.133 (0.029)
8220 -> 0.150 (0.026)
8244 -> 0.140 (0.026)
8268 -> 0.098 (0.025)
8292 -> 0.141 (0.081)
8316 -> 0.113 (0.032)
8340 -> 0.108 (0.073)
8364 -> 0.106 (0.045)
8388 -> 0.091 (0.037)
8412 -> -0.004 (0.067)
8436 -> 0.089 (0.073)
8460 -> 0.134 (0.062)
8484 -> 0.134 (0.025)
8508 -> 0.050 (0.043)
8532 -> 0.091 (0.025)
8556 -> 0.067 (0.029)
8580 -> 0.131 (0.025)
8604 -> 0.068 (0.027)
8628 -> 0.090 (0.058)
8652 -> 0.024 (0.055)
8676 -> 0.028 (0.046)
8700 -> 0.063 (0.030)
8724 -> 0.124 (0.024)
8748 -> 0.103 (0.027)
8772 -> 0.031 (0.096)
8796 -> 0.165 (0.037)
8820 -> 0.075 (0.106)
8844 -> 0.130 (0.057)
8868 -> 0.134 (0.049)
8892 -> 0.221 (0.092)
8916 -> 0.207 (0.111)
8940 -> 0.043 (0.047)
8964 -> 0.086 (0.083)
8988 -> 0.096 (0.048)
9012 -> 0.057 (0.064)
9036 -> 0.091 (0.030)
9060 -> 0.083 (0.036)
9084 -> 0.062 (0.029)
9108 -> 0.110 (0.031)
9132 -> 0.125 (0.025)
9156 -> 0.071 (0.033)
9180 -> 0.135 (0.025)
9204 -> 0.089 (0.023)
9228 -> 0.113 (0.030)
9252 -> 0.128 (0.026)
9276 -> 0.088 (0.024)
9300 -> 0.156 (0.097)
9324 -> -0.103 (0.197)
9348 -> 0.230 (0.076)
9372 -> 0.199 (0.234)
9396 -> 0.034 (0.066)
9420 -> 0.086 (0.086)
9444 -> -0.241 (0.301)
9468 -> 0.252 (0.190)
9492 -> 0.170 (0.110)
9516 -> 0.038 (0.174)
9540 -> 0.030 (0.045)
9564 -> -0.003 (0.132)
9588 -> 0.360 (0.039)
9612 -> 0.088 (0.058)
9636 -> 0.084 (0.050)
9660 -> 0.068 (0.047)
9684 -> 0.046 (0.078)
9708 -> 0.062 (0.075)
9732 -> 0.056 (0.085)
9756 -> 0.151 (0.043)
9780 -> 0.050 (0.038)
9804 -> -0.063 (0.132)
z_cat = 0.91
